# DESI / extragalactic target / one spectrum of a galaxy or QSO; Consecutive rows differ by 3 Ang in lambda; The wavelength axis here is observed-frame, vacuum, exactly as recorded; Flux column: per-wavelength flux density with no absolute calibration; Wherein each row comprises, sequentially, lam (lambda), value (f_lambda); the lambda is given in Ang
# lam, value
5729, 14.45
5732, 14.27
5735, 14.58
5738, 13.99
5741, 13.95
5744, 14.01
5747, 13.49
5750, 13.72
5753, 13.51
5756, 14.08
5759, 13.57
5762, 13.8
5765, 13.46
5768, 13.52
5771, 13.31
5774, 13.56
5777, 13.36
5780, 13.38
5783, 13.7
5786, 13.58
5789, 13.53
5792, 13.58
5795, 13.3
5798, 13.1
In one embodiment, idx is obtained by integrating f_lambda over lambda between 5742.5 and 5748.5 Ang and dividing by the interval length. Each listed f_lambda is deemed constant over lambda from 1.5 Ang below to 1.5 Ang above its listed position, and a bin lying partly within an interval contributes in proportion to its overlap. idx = 13.8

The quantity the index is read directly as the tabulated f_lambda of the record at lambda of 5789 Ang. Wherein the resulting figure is 13.53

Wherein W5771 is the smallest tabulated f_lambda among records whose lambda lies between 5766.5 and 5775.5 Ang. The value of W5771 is 13.31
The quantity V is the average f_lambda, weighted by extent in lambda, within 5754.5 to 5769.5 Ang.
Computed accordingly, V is 13.7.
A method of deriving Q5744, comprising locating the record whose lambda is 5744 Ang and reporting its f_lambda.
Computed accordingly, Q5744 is 14.01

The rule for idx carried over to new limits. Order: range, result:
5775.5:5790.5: 13.5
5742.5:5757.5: 13.8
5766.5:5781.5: 13.4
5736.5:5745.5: 14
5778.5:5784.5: 13.5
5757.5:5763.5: 13.7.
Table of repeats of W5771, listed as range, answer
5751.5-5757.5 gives 13.51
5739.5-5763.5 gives 13.49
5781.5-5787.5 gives 13.58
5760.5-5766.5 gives 13.46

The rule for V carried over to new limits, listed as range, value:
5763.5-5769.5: 13.5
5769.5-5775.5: 13.4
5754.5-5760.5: 13.8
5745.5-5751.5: 13.6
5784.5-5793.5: 13.6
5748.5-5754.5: 13.6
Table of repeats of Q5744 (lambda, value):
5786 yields 13.58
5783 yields 13.7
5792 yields 13.58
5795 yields 13.3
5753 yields 13.51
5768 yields 13.52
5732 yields 14.27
